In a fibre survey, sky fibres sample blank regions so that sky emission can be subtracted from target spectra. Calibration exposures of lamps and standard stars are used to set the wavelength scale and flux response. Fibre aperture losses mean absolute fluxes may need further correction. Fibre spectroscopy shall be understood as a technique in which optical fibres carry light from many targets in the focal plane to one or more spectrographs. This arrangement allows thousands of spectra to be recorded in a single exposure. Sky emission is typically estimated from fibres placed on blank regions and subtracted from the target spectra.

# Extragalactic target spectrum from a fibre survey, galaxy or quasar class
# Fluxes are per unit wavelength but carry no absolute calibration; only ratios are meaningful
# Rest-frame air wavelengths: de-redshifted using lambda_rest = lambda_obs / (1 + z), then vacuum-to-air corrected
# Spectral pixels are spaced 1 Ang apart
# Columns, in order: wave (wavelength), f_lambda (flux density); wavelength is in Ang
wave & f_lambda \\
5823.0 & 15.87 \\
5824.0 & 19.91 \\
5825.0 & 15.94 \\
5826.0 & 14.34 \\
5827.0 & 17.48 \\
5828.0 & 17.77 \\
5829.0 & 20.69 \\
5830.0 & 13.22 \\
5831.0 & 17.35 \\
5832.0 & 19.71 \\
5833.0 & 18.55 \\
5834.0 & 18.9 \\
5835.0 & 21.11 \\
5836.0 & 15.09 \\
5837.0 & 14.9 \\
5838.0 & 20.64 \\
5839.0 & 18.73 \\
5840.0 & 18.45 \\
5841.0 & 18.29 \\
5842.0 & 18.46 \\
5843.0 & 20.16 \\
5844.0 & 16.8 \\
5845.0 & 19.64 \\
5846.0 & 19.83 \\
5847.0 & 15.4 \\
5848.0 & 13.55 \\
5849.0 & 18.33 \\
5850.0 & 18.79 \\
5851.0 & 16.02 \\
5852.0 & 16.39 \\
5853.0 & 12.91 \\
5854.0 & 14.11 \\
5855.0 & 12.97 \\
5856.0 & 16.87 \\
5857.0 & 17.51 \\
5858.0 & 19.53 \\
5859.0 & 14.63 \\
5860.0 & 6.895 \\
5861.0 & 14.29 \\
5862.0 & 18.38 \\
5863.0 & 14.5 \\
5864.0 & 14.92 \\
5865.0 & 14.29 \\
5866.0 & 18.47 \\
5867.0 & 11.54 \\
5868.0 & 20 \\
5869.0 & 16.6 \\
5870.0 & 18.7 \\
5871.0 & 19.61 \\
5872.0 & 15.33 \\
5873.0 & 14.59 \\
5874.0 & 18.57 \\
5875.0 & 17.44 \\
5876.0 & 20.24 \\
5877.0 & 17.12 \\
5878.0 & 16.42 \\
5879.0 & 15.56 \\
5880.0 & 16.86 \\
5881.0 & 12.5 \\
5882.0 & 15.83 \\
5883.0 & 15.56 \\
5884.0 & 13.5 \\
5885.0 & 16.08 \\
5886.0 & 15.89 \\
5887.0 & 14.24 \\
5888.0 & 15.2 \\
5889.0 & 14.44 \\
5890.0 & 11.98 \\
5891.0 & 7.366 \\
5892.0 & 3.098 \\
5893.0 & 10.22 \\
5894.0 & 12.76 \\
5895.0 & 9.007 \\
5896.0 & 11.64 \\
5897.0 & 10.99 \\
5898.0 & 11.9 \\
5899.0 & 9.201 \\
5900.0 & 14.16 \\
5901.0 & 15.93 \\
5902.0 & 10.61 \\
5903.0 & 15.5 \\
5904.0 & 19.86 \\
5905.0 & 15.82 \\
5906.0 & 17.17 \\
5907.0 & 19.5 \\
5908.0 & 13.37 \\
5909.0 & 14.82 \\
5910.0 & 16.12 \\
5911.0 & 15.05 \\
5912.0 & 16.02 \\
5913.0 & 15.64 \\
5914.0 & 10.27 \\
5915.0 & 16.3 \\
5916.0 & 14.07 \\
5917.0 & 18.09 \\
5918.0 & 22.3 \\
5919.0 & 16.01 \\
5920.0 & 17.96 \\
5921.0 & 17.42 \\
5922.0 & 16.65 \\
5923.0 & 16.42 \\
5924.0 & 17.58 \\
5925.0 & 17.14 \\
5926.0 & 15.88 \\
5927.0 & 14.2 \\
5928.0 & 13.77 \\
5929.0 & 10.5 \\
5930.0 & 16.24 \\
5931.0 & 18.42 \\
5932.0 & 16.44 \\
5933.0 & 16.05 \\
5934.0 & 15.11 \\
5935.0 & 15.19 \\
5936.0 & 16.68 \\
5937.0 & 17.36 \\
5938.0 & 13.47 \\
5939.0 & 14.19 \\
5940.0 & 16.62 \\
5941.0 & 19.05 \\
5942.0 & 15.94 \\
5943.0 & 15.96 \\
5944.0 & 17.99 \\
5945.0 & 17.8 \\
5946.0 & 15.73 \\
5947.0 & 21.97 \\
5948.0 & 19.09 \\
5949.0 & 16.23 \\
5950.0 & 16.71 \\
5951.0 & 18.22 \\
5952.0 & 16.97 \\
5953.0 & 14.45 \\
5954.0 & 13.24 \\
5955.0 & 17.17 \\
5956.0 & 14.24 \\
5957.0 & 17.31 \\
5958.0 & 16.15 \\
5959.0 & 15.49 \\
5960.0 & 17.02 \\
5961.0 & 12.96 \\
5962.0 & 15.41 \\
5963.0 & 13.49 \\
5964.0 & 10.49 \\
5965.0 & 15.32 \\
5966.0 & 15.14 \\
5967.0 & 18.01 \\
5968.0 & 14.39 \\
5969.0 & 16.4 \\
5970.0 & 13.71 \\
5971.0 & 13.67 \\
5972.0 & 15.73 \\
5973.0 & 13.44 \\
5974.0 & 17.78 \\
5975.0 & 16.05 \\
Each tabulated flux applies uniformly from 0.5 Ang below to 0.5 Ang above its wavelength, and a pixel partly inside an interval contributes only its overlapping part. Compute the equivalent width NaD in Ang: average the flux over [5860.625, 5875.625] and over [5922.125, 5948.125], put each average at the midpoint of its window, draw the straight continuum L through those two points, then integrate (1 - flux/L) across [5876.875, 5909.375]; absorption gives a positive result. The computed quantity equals 5.4 Ang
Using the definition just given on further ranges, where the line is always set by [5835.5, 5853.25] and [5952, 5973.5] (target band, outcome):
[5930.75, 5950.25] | -1.7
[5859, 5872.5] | 1.1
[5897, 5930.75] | 1.1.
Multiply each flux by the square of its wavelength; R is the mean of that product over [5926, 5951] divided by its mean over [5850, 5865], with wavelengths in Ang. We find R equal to 1.11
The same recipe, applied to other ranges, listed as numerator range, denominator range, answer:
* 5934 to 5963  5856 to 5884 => 1.04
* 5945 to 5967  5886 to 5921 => 1.15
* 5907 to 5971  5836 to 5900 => 1.07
